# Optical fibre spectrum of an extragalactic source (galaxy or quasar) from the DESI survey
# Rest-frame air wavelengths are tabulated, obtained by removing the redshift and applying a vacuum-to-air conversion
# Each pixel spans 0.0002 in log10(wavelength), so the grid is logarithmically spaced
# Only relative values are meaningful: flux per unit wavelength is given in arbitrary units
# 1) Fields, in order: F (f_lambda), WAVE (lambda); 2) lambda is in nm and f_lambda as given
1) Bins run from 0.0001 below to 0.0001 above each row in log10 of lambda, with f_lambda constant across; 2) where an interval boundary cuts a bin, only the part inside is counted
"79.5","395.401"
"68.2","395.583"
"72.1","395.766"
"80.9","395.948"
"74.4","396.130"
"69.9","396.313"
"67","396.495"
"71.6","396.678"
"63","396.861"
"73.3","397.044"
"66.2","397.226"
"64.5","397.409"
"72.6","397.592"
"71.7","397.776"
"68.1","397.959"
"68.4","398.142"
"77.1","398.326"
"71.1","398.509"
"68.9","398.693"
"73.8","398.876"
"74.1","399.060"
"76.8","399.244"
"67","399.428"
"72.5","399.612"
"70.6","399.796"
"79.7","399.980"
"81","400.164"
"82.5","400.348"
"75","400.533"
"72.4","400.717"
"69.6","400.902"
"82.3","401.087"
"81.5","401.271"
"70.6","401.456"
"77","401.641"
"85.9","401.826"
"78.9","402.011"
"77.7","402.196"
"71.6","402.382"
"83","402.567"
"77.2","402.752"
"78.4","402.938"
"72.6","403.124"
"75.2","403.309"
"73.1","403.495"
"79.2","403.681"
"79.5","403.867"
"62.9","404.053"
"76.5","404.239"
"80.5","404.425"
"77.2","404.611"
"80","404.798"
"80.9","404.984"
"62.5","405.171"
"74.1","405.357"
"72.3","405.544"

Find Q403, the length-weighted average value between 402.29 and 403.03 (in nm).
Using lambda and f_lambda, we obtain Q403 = 77.6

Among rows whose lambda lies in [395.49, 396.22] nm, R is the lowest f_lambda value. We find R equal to 68.2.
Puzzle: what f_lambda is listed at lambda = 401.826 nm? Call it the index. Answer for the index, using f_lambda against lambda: 85.9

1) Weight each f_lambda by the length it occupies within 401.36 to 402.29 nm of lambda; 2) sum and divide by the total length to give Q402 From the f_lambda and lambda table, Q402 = 78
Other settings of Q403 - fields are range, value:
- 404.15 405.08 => 79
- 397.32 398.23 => 69.1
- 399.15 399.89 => 71.7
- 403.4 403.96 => 77.2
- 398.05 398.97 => 71.9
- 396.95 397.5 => 68.1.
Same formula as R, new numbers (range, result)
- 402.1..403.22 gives 71.6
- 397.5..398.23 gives 68.1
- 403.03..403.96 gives 72.6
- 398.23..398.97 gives 68.9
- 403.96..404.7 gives 62.9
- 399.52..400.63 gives 70.6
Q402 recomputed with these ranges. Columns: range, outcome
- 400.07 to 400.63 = 79.5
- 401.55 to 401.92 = 81.5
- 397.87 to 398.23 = 68.3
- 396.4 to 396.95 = 67.2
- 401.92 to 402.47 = 76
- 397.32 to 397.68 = 68.5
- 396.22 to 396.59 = 68.4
